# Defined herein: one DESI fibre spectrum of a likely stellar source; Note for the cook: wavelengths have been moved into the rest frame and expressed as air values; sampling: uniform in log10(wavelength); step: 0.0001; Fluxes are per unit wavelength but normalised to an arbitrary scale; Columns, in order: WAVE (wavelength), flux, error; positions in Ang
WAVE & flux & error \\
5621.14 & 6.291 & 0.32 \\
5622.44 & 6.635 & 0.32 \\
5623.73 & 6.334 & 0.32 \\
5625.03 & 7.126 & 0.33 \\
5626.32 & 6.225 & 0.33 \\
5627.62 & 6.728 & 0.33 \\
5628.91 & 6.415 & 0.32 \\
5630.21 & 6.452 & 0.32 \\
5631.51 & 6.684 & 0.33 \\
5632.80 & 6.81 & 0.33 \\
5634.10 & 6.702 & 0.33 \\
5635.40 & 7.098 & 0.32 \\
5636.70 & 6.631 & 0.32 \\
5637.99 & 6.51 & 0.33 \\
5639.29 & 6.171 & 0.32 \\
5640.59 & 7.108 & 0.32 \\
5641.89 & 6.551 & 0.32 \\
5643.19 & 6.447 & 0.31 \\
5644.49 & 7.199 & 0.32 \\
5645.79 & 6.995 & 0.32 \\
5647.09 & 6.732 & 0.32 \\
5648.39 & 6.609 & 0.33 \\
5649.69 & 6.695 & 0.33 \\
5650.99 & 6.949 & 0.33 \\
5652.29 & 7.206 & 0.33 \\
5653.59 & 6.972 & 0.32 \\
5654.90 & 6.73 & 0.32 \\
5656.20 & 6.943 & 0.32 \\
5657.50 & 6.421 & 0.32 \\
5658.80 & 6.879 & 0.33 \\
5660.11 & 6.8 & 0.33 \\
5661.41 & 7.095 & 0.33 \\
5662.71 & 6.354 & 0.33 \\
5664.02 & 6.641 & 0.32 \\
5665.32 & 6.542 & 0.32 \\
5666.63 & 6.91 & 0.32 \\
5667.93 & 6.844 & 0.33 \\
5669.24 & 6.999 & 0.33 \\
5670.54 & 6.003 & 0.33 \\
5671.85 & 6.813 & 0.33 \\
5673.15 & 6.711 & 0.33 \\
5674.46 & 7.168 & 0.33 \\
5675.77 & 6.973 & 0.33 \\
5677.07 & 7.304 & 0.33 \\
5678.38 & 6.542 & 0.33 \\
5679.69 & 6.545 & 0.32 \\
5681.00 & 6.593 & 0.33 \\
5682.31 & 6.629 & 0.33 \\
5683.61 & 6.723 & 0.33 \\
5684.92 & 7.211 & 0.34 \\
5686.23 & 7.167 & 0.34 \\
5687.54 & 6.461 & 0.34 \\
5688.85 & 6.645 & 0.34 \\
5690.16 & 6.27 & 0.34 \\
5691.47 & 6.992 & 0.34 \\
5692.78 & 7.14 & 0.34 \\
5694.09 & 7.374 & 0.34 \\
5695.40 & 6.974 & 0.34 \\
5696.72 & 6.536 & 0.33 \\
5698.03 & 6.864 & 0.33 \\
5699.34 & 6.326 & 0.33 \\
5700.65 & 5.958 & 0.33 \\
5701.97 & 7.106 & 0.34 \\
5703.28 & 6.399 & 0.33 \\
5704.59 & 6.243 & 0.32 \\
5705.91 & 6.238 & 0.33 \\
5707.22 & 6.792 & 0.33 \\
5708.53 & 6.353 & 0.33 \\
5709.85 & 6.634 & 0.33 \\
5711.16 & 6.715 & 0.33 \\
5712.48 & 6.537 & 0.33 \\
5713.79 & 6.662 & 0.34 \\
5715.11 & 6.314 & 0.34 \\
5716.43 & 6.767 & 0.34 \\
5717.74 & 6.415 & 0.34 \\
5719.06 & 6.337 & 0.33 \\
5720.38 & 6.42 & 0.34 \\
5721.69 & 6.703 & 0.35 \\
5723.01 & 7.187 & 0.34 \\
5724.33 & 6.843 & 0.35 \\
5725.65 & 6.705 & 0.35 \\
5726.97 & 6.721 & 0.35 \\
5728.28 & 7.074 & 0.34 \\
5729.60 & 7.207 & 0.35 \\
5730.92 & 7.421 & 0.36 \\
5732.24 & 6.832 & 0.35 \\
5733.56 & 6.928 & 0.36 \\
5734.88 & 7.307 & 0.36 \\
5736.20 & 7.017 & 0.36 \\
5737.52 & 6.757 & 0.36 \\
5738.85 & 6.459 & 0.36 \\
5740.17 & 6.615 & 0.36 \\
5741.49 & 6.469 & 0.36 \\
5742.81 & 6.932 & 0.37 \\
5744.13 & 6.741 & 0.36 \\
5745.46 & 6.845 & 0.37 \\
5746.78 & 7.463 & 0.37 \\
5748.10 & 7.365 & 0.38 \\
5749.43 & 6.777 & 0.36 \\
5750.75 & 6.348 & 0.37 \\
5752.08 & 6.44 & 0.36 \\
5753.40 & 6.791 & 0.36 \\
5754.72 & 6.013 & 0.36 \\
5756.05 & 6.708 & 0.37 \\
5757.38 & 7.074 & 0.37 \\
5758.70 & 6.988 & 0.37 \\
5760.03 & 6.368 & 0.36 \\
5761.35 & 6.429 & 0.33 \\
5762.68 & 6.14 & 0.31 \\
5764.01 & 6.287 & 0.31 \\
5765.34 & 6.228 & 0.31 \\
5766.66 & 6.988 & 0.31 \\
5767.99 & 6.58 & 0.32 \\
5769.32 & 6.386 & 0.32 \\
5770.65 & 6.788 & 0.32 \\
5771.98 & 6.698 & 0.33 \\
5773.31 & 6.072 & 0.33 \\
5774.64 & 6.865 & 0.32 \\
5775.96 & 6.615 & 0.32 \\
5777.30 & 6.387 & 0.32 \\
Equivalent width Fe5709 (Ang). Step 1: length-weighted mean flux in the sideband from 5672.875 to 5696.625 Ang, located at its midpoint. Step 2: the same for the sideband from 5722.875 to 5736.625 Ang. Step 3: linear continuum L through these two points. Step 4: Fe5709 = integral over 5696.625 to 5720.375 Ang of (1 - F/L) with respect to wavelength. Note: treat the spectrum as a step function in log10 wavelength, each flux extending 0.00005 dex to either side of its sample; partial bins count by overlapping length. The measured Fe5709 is 1.5 Ang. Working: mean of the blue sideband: 6.85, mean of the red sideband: 7.02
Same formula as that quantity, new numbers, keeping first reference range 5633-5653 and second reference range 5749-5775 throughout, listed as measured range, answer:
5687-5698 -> -0.2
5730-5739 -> -0.5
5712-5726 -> 0.0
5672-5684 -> -0.2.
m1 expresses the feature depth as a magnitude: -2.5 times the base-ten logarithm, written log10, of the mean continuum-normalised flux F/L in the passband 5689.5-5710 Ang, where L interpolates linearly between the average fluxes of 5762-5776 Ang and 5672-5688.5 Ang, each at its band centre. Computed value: 0.020 mag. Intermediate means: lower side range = 6.83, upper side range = 6.51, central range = 6.64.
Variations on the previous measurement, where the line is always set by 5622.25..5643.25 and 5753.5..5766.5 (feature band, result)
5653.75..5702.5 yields -0.03 mag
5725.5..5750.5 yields -0.06 mag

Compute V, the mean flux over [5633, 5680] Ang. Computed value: 6.77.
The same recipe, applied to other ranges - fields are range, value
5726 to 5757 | 6.84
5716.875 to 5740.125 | 6.84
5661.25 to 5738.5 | 6.74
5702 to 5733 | 6.69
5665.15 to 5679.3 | 6.8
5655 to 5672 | 6.71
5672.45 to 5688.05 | 6.84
